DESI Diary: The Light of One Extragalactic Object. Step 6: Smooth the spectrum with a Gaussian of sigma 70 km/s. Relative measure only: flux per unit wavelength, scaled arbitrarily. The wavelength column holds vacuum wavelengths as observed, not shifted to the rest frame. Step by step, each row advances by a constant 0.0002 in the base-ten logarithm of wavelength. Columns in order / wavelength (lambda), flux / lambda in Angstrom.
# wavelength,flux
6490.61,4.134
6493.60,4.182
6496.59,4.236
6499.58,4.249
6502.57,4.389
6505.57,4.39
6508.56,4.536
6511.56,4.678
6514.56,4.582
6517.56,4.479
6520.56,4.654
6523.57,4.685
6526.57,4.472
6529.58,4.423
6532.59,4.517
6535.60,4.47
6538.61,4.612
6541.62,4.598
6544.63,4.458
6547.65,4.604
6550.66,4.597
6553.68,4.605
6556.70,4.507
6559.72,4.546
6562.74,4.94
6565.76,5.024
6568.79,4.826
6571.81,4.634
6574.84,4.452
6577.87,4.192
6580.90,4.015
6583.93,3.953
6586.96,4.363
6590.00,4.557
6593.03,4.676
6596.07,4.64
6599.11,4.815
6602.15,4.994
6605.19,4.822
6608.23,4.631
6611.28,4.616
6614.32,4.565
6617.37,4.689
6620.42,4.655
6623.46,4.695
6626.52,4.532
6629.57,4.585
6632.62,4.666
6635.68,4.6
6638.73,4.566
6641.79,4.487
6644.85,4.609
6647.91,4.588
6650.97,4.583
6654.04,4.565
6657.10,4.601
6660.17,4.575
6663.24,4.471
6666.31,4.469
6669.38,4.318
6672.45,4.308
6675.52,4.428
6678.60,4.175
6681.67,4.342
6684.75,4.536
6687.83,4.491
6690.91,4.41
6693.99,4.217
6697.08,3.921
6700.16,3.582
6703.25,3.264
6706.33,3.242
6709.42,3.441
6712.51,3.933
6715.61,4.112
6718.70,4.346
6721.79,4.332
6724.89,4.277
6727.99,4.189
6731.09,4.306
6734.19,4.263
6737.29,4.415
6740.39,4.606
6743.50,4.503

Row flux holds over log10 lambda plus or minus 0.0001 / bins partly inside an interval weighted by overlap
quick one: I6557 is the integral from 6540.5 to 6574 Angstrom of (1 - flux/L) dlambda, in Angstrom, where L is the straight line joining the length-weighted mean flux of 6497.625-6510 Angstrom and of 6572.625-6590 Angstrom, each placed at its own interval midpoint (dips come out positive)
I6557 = -2.9 Angstrom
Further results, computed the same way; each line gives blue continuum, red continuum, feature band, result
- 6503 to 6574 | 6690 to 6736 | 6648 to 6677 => -2.2 Angstrom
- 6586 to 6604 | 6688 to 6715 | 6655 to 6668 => -1.2 Angstrom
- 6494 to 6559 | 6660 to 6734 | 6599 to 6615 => -1.5 Angstrom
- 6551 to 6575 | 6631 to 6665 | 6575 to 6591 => 1.5 Angstrom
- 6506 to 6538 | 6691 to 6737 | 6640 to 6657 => -1.6 Angstrom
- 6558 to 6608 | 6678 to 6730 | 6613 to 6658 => -2.5 Angstrom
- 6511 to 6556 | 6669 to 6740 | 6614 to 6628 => -0.9 Angstrom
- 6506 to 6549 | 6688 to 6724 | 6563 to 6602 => -1.7 Angstrom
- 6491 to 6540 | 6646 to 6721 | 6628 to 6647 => -1.4 Angstrom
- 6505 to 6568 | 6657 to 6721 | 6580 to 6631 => -2.3 Angstrom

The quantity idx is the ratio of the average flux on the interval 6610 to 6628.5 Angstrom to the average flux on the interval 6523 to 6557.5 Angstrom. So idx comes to 1.0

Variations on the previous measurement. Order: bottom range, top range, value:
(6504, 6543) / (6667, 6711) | 0.89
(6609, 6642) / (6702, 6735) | 0.86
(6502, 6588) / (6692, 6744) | 0.89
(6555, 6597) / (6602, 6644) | 1.03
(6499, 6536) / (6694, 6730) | 0.86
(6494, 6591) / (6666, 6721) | 0.91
